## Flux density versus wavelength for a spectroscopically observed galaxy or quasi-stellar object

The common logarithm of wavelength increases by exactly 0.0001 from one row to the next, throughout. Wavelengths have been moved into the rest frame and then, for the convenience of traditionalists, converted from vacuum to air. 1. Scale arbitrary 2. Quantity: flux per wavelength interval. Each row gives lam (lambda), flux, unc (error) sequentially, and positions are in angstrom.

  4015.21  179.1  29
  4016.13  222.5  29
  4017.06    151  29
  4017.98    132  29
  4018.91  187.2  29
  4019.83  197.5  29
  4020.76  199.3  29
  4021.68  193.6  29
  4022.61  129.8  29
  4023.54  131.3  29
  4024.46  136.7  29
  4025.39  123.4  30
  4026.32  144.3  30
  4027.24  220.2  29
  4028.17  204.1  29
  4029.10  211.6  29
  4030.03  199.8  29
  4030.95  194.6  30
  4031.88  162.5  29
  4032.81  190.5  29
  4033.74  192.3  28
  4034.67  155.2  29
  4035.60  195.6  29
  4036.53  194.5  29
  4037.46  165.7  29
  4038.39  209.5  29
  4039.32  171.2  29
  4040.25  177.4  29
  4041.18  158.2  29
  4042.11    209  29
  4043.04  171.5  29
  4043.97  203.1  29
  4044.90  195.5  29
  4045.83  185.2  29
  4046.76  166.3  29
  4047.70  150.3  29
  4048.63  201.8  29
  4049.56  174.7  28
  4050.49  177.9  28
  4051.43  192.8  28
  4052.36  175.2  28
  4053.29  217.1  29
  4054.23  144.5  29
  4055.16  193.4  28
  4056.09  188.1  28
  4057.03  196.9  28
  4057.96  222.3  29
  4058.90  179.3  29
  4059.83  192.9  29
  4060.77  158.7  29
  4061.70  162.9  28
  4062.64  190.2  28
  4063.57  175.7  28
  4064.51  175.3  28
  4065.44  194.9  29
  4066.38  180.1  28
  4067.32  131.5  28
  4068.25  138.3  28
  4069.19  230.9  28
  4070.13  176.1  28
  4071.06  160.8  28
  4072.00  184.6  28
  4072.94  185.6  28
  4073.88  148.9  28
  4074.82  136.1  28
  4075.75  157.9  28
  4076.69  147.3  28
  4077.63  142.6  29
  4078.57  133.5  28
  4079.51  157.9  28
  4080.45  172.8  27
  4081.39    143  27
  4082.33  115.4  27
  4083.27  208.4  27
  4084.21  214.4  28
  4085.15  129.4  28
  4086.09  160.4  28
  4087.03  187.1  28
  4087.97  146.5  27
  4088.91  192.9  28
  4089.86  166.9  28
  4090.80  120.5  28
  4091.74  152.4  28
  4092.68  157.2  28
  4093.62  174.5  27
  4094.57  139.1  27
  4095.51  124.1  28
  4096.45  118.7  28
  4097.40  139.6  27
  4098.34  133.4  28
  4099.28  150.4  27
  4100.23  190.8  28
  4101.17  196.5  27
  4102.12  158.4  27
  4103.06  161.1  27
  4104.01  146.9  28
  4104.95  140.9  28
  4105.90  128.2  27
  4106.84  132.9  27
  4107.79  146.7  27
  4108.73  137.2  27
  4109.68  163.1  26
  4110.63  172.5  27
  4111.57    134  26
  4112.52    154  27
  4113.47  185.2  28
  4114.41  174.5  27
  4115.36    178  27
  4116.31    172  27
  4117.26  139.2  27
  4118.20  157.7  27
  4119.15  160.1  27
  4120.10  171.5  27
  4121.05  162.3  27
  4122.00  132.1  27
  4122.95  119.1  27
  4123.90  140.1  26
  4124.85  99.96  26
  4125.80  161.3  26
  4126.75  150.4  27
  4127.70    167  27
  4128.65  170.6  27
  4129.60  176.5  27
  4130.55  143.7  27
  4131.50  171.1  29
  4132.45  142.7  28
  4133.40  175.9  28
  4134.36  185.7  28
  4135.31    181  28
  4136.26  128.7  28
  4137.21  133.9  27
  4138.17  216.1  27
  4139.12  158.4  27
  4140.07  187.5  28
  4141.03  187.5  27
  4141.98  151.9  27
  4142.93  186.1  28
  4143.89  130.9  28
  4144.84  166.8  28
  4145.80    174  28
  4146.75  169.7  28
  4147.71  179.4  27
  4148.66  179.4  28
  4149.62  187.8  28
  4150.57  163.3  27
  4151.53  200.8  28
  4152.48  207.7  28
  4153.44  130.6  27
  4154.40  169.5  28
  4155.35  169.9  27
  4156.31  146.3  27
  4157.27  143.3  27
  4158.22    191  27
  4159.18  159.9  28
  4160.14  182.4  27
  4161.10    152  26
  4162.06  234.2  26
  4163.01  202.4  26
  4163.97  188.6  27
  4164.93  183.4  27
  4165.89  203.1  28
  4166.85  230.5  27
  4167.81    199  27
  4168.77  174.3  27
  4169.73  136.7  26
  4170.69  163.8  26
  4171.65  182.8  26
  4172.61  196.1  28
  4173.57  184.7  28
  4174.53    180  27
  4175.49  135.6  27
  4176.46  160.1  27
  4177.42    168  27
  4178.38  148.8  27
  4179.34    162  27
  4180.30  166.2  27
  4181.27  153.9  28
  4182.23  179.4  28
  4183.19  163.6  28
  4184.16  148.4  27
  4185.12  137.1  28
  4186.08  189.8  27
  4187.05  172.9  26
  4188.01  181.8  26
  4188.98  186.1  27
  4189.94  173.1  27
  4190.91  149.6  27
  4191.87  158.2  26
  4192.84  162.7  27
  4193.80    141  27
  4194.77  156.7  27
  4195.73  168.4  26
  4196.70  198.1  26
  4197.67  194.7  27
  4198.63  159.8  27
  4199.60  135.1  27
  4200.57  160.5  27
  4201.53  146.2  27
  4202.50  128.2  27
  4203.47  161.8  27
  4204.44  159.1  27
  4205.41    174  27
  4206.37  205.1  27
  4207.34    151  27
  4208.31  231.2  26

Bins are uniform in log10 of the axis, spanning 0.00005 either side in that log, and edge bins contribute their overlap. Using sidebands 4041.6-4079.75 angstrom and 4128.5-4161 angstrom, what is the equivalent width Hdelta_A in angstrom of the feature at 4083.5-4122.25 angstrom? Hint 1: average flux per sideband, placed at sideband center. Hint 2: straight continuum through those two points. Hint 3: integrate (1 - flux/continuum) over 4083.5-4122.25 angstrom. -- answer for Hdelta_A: 3.5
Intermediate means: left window 176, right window 169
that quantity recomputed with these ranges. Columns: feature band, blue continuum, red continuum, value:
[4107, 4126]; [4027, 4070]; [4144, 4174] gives 3.0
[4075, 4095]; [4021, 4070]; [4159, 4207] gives 2.2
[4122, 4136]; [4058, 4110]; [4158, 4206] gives 0.9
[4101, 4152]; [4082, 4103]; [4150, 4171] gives 2.4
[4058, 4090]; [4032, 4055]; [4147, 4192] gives 2.2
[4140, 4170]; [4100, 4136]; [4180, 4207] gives -3.1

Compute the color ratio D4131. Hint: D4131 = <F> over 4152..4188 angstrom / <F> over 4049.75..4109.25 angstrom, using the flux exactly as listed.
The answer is 1.1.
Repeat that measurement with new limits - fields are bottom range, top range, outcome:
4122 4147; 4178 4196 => 1.02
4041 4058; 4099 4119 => 0.85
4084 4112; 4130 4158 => 1.10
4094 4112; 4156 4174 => 1.23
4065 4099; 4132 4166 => 1.09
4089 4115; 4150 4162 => 1.12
